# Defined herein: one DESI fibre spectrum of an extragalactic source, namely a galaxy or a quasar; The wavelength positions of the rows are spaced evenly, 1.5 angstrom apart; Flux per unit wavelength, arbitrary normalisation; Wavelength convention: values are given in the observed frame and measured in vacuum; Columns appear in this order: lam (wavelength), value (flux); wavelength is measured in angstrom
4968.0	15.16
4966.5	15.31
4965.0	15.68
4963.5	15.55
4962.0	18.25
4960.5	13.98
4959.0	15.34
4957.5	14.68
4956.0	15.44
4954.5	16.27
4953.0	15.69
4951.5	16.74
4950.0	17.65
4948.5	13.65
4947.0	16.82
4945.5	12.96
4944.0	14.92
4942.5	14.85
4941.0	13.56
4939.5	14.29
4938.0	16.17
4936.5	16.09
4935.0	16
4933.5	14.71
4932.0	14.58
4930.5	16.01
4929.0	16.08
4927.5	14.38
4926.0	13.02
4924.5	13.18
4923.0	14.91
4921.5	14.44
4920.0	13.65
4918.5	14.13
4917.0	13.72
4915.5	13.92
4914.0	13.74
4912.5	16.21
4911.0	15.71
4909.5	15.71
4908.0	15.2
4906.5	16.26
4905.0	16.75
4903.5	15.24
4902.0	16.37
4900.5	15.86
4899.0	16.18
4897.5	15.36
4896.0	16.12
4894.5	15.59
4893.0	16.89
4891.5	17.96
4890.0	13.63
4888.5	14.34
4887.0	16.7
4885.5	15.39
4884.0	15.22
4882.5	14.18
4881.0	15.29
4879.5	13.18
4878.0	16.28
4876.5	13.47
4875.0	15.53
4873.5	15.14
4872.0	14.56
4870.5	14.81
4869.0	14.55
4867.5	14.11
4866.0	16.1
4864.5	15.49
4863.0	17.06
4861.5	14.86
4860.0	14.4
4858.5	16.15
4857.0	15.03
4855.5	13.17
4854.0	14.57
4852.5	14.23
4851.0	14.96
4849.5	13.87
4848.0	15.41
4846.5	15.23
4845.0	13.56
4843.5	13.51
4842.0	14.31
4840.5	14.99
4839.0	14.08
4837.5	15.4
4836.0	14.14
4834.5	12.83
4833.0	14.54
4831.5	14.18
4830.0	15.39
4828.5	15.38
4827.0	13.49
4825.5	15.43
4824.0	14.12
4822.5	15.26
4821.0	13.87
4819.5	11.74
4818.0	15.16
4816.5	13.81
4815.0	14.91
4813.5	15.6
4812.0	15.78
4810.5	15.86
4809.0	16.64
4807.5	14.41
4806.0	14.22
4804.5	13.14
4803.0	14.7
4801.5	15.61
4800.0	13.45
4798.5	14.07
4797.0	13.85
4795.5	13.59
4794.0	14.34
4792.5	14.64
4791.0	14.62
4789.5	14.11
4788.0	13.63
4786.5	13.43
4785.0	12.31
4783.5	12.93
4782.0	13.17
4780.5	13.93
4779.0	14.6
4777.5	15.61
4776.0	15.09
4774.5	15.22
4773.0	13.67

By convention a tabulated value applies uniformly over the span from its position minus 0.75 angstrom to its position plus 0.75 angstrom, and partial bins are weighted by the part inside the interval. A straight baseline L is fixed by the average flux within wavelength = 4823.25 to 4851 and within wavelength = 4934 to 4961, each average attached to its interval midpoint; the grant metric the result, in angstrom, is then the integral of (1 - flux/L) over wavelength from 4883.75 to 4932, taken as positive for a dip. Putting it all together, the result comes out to -0.8 angstrom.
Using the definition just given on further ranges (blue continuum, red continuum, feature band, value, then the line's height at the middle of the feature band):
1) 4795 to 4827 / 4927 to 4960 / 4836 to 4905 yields -0.96 angstrom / 14.9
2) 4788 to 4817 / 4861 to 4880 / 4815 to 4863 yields 1.15 angstrom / 14.8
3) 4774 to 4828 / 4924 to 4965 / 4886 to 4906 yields -1.32 angstrom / 14.9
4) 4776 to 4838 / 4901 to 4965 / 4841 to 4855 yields 0.21 angstrom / 14.6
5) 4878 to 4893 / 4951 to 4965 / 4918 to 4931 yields 0.94 angstrom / 15.5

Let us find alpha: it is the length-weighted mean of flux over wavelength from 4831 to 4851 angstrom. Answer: 14.3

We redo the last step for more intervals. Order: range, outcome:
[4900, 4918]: 15.4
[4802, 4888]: 14.7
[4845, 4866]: 14.9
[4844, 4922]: 15.1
